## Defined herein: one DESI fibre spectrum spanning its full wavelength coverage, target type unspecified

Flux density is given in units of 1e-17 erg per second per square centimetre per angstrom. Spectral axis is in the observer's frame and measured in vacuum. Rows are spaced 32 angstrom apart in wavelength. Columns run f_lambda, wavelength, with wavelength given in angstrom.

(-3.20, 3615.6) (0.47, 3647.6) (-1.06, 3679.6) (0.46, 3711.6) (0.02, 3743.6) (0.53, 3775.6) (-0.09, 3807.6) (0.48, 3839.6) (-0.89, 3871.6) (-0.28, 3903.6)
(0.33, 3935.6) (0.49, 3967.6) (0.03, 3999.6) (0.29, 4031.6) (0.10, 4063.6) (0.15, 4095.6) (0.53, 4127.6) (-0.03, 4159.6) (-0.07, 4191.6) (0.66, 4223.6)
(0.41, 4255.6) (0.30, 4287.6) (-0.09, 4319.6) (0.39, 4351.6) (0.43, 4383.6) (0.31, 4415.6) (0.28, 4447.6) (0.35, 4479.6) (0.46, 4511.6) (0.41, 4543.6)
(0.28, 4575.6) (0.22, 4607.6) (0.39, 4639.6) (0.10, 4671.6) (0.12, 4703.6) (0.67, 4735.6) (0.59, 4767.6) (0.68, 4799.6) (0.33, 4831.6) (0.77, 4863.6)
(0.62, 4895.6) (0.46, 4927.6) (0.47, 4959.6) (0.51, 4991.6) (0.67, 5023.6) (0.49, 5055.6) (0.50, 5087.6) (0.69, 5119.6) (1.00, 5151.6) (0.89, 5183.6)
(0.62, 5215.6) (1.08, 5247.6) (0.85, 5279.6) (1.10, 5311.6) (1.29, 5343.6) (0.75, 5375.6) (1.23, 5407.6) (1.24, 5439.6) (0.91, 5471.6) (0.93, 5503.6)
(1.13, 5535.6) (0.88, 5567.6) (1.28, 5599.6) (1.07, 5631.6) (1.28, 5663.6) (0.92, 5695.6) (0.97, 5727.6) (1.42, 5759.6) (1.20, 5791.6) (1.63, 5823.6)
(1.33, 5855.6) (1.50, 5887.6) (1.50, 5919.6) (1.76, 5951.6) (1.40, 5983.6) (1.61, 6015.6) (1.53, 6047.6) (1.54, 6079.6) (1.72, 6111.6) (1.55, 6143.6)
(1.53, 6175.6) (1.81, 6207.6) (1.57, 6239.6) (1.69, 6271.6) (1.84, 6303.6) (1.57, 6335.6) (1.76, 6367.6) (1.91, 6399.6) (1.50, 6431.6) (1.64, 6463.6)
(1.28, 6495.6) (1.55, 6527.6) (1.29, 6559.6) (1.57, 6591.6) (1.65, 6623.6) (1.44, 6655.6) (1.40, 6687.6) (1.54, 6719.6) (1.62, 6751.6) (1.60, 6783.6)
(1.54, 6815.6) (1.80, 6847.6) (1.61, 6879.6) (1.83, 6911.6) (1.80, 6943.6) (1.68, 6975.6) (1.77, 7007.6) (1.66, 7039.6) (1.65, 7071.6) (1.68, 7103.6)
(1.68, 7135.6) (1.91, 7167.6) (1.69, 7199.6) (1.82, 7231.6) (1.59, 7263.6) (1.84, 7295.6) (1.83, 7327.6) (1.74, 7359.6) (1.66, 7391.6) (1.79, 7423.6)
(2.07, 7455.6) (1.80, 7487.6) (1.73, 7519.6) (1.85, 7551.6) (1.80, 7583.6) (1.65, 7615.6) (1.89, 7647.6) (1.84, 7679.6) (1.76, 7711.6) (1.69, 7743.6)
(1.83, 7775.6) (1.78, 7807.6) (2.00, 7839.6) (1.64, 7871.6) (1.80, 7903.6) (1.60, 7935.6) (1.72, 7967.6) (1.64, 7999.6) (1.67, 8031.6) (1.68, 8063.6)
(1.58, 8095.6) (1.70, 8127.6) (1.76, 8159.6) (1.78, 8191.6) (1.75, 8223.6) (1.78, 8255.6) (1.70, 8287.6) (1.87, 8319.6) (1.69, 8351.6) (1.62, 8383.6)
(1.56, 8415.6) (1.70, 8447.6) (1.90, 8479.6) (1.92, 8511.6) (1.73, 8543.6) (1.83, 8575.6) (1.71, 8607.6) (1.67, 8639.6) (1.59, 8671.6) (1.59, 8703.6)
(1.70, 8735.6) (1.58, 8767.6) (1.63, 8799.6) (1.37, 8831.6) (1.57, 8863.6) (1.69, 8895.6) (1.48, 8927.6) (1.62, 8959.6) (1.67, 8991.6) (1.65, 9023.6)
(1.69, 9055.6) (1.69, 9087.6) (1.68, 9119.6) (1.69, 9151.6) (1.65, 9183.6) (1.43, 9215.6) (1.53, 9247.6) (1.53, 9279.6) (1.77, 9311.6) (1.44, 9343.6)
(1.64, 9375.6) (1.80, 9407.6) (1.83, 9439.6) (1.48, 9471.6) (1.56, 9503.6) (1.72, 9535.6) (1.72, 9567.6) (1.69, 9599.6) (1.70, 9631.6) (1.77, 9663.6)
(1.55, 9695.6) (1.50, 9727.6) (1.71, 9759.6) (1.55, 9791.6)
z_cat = 0.290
